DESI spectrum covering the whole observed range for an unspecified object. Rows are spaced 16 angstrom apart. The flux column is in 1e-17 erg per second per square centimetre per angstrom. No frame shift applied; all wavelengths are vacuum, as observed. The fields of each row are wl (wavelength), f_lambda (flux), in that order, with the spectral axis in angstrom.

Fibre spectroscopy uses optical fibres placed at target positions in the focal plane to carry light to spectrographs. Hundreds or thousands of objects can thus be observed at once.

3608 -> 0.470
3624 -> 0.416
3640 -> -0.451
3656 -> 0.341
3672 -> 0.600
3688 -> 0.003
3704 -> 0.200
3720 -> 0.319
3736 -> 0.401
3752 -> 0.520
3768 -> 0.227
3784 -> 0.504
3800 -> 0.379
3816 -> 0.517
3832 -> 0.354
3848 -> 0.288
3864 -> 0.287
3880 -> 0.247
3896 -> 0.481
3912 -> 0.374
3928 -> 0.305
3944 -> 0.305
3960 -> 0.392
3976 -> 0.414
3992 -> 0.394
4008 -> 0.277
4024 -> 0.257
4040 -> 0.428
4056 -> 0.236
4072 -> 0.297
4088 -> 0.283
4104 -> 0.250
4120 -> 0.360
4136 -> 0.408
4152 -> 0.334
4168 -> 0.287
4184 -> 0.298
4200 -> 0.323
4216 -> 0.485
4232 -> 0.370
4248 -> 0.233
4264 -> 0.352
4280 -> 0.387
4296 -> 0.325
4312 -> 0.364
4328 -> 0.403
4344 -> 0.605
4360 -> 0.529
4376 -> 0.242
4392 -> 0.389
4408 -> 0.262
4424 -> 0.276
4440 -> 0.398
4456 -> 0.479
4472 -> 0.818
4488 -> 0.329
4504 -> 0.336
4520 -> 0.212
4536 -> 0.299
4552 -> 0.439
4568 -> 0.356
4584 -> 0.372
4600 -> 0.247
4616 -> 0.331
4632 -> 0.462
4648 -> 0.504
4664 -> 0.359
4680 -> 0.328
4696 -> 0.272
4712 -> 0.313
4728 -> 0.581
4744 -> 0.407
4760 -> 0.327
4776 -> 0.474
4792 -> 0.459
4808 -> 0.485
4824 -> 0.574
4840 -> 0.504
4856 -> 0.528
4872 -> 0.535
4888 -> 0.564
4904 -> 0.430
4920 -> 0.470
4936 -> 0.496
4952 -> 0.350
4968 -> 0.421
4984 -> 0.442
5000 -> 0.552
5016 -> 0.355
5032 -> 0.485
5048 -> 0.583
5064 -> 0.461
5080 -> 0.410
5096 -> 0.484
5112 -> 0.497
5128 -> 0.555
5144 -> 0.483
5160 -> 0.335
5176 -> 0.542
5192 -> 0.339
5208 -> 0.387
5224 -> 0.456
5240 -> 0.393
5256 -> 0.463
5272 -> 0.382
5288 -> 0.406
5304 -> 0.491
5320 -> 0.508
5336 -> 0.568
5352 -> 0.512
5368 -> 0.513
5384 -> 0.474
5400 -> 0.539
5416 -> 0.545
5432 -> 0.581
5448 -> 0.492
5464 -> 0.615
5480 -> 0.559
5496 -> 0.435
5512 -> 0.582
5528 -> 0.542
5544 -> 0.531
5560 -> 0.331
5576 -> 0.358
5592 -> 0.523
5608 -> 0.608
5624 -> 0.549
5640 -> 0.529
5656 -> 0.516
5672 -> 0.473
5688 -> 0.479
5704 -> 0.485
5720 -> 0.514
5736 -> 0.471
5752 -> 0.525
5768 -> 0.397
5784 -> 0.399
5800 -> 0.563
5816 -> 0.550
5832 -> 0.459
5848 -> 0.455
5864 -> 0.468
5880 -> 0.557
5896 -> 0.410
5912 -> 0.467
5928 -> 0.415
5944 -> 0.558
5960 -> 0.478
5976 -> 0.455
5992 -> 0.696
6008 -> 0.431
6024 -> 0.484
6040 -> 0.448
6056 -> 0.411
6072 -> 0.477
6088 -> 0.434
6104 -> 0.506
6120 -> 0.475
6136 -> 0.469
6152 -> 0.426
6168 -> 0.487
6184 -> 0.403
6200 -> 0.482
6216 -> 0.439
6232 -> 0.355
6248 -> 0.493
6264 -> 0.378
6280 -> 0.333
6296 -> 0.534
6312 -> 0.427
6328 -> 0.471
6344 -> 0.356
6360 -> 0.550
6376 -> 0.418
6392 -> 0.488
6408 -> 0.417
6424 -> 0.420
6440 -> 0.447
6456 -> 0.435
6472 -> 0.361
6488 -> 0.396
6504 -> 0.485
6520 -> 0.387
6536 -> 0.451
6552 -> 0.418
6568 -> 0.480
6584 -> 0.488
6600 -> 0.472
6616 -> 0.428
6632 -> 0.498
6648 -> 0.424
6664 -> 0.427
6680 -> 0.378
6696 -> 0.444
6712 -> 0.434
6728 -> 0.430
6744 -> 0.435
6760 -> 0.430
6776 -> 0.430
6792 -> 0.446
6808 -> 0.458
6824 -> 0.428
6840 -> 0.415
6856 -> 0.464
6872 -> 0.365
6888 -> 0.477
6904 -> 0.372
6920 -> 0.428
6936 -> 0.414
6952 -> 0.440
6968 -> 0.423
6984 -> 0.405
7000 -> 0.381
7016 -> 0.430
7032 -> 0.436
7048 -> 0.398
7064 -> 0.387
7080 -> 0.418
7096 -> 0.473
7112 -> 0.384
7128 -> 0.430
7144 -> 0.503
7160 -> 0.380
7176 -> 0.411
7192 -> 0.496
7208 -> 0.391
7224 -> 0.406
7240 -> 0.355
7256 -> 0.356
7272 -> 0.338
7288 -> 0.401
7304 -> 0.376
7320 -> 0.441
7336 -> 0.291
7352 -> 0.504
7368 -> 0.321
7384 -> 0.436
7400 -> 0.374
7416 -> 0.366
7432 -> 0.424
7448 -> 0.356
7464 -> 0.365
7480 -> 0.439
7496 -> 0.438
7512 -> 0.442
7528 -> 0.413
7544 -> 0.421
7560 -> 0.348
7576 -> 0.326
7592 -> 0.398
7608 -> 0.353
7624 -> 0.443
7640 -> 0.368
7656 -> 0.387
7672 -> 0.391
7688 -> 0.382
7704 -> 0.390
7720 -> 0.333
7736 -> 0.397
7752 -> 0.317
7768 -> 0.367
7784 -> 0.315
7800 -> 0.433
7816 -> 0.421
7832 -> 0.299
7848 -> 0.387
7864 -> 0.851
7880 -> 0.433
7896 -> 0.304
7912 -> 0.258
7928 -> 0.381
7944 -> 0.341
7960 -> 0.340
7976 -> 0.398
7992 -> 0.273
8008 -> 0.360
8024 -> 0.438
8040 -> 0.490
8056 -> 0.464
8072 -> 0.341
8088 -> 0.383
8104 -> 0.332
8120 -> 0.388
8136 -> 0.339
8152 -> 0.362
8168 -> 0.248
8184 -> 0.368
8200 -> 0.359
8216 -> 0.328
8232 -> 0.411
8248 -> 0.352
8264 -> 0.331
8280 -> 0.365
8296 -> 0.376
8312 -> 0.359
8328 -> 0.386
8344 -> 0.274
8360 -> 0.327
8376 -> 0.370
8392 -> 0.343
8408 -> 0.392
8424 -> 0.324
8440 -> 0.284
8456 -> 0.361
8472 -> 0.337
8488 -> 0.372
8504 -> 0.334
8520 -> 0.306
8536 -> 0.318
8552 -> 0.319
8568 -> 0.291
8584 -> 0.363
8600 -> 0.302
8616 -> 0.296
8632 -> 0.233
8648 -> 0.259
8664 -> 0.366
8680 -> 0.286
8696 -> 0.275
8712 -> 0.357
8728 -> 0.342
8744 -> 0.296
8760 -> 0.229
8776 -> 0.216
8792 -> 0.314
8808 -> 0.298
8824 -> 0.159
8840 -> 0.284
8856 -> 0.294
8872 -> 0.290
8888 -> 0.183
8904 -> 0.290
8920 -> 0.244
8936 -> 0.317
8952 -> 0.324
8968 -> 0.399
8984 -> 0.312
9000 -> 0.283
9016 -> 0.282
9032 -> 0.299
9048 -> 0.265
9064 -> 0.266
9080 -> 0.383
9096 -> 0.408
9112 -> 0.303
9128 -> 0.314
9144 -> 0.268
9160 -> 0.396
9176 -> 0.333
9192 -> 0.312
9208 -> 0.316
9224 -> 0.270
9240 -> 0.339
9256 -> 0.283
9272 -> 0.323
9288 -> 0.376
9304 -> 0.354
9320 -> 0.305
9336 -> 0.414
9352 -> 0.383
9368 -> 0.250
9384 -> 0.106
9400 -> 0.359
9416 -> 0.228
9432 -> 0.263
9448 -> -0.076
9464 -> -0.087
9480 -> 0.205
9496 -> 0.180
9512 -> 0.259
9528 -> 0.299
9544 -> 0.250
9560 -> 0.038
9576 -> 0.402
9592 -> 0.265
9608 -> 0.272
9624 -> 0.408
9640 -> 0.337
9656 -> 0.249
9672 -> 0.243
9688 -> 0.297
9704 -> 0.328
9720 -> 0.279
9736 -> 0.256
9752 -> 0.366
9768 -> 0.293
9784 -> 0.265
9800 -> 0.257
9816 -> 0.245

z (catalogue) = 0.198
